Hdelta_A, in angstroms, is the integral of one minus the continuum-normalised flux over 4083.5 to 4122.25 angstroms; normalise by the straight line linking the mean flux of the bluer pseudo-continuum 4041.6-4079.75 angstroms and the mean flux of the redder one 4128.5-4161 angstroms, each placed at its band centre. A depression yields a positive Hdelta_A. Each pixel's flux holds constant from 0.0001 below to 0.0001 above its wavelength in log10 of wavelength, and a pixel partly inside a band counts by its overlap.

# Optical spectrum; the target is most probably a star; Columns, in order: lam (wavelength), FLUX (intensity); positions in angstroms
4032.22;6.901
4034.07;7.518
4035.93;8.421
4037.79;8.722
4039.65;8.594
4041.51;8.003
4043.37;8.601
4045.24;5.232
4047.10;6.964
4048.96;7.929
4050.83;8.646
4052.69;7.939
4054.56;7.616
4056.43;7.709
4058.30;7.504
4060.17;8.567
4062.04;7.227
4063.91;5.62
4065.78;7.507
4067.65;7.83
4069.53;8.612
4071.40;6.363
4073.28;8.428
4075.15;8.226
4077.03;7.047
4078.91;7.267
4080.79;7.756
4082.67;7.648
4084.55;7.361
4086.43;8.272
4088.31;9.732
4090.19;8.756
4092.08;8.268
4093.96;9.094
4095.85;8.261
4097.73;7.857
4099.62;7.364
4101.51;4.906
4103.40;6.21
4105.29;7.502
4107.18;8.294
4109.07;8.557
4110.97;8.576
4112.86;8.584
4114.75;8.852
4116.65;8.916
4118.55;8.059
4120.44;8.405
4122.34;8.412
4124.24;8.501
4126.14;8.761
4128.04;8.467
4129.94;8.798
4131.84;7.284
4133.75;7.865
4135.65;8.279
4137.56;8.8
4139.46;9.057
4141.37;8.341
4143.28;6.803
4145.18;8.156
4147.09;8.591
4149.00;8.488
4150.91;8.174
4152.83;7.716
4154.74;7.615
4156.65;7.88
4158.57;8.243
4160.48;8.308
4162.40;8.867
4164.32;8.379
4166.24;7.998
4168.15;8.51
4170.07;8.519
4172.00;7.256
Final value -1.22 angstroms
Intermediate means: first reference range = 7.55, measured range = 8.1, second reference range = 8.14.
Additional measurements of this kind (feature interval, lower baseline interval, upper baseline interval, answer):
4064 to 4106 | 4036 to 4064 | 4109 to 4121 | 2.5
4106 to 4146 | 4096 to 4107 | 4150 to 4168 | -4.8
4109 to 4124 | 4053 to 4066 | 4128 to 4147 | -1.1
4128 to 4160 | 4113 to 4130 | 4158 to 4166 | 1.3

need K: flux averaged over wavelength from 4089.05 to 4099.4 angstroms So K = 8.4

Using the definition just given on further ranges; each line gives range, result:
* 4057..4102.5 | 7.73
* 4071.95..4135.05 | 8.06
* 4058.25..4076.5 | 7.58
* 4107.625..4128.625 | 8.55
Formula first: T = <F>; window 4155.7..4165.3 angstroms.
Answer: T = 8.33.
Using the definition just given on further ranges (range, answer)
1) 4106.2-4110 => 8.42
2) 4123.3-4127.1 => 8.63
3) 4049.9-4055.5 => 8.07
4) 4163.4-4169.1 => 8.31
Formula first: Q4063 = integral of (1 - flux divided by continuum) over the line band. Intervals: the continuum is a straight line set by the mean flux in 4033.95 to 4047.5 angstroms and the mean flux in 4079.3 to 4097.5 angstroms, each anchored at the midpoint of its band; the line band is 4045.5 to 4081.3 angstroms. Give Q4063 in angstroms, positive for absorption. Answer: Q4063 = 2.1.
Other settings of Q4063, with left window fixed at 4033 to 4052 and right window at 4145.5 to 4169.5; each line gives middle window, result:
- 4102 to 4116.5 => 0.09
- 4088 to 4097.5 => -0.79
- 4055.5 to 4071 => 0.78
